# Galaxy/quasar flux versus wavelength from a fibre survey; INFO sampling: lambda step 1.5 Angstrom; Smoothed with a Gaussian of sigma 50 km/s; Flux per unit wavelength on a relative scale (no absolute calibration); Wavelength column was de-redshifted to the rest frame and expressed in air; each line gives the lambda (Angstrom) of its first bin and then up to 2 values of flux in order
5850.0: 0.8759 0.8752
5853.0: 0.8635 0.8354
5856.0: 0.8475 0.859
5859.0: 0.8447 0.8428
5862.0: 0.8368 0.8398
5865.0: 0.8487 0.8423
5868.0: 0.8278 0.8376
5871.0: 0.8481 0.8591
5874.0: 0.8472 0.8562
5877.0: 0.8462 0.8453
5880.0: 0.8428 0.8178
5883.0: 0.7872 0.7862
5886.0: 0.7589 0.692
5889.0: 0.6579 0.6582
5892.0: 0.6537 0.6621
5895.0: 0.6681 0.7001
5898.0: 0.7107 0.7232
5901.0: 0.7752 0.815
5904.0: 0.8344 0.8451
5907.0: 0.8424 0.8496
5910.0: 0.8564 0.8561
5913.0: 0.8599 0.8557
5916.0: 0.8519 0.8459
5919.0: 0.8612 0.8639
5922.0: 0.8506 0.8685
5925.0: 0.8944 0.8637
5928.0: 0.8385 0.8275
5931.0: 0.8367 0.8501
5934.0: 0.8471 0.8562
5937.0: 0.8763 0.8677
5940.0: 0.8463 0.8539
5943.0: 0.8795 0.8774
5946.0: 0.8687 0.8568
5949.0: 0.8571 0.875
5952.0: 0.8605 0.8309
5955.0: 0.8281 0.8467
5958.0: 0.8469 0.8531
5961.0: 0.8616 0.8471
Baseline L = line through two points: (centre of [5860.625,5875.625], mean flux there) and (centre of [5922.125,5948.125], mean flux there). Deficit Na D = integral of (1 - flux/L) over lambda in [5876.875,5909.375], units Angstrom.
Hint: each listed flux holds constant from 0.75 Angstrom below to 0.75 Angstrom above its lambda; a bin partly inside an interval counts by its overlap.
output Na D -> 3.38 Angstrom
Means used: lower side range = 0.844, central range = 0.761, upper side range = 0.859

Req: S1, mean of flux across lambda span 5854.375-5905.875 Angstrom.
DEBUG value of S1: 0.792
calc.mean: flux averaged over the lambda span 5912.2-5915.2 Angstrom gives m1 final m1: 0.858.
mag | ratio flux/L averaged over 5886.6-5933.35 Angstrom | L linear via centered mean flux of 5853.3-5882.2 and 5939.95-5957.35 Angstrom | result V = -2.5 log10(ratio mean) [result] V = 0.07 mag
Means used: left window 0.844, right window 0.857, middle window 0.799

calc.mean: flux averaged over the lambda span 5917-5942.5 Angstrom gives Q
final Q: 0.856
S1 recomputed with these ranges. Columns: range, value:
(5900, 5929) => 0.848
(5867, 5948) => 0.818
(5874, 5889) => 0.799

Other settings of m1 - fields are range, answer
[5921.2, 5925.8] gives 0.871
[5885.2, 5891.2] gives 0.693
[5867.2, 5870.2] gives 0.833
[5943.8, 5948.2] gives 0.868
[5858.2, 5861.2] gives 0.844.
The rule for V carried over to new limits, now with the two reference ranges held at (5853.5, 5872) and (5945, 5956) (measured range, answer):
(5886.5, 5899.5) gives 0.239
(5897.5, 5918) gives 0.032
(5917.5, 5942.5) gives -0.006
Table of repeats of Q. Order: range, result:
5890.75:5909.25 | 0.754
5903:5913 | 0.847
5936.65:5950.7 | 0.865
